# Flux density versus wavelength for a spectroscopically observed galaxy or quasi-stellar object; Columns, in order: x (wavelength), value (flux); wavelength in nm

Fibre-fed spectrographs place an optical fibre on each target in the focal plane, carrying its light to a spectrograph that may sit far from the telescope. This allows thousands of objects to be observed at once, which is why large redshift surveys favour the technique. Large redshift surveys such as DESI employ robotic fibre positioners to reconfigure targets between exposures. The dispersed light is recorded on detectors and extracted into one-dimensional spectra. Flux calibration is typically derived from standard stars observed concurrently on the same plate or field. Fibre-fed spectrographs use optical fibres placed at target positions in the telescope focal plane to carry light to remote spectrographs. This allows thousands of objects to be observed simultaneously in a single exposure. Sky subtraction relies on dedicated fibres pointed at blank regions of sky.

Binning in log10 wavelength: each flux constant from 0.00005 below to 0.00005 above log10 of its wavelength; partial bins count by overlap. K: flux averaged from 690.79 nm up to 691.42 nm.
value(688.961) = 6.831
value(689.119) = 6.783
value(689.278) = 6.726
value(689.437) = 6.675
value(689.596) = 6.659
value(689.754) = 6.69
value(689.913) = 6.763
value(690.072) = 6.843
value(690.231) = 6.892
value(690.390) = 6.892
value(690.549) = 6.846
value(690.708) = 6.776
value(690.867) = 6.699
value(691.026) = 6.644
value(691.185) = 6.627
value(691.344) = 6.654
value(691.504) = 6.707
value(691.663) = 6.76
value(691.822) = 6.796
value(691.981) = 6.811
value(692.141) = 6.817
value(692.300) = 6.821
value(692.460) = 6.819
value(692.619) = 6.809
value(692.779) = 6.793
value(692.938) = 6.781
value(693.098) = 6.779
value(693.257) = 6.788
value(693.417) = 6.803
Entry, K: 6.66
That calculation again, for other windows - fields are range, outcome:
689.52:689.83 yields 6.69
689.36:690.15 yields 6.73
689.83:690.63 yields 6.84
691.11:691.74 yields 6.68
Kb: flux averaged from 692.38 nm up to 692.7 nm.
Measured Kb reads 6.81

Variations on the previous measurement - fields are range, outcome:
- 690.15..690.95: 6.82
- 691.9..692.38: 6.81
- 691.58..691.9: 6.79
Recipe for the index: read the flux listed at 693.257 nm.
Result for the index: 6.788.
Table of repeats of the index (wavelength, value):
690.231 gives 6.892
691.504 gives 6.707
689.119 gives 6.783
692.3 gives 6.821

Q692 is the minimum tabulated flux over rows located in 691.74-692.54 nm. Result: 6.796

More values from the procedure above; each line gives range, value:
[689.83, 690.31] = 6.763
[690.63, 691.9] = 6.627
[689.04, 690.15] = 6.659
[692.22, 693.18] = 6.779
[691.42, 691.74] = 6.707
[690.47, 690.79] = 6.776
